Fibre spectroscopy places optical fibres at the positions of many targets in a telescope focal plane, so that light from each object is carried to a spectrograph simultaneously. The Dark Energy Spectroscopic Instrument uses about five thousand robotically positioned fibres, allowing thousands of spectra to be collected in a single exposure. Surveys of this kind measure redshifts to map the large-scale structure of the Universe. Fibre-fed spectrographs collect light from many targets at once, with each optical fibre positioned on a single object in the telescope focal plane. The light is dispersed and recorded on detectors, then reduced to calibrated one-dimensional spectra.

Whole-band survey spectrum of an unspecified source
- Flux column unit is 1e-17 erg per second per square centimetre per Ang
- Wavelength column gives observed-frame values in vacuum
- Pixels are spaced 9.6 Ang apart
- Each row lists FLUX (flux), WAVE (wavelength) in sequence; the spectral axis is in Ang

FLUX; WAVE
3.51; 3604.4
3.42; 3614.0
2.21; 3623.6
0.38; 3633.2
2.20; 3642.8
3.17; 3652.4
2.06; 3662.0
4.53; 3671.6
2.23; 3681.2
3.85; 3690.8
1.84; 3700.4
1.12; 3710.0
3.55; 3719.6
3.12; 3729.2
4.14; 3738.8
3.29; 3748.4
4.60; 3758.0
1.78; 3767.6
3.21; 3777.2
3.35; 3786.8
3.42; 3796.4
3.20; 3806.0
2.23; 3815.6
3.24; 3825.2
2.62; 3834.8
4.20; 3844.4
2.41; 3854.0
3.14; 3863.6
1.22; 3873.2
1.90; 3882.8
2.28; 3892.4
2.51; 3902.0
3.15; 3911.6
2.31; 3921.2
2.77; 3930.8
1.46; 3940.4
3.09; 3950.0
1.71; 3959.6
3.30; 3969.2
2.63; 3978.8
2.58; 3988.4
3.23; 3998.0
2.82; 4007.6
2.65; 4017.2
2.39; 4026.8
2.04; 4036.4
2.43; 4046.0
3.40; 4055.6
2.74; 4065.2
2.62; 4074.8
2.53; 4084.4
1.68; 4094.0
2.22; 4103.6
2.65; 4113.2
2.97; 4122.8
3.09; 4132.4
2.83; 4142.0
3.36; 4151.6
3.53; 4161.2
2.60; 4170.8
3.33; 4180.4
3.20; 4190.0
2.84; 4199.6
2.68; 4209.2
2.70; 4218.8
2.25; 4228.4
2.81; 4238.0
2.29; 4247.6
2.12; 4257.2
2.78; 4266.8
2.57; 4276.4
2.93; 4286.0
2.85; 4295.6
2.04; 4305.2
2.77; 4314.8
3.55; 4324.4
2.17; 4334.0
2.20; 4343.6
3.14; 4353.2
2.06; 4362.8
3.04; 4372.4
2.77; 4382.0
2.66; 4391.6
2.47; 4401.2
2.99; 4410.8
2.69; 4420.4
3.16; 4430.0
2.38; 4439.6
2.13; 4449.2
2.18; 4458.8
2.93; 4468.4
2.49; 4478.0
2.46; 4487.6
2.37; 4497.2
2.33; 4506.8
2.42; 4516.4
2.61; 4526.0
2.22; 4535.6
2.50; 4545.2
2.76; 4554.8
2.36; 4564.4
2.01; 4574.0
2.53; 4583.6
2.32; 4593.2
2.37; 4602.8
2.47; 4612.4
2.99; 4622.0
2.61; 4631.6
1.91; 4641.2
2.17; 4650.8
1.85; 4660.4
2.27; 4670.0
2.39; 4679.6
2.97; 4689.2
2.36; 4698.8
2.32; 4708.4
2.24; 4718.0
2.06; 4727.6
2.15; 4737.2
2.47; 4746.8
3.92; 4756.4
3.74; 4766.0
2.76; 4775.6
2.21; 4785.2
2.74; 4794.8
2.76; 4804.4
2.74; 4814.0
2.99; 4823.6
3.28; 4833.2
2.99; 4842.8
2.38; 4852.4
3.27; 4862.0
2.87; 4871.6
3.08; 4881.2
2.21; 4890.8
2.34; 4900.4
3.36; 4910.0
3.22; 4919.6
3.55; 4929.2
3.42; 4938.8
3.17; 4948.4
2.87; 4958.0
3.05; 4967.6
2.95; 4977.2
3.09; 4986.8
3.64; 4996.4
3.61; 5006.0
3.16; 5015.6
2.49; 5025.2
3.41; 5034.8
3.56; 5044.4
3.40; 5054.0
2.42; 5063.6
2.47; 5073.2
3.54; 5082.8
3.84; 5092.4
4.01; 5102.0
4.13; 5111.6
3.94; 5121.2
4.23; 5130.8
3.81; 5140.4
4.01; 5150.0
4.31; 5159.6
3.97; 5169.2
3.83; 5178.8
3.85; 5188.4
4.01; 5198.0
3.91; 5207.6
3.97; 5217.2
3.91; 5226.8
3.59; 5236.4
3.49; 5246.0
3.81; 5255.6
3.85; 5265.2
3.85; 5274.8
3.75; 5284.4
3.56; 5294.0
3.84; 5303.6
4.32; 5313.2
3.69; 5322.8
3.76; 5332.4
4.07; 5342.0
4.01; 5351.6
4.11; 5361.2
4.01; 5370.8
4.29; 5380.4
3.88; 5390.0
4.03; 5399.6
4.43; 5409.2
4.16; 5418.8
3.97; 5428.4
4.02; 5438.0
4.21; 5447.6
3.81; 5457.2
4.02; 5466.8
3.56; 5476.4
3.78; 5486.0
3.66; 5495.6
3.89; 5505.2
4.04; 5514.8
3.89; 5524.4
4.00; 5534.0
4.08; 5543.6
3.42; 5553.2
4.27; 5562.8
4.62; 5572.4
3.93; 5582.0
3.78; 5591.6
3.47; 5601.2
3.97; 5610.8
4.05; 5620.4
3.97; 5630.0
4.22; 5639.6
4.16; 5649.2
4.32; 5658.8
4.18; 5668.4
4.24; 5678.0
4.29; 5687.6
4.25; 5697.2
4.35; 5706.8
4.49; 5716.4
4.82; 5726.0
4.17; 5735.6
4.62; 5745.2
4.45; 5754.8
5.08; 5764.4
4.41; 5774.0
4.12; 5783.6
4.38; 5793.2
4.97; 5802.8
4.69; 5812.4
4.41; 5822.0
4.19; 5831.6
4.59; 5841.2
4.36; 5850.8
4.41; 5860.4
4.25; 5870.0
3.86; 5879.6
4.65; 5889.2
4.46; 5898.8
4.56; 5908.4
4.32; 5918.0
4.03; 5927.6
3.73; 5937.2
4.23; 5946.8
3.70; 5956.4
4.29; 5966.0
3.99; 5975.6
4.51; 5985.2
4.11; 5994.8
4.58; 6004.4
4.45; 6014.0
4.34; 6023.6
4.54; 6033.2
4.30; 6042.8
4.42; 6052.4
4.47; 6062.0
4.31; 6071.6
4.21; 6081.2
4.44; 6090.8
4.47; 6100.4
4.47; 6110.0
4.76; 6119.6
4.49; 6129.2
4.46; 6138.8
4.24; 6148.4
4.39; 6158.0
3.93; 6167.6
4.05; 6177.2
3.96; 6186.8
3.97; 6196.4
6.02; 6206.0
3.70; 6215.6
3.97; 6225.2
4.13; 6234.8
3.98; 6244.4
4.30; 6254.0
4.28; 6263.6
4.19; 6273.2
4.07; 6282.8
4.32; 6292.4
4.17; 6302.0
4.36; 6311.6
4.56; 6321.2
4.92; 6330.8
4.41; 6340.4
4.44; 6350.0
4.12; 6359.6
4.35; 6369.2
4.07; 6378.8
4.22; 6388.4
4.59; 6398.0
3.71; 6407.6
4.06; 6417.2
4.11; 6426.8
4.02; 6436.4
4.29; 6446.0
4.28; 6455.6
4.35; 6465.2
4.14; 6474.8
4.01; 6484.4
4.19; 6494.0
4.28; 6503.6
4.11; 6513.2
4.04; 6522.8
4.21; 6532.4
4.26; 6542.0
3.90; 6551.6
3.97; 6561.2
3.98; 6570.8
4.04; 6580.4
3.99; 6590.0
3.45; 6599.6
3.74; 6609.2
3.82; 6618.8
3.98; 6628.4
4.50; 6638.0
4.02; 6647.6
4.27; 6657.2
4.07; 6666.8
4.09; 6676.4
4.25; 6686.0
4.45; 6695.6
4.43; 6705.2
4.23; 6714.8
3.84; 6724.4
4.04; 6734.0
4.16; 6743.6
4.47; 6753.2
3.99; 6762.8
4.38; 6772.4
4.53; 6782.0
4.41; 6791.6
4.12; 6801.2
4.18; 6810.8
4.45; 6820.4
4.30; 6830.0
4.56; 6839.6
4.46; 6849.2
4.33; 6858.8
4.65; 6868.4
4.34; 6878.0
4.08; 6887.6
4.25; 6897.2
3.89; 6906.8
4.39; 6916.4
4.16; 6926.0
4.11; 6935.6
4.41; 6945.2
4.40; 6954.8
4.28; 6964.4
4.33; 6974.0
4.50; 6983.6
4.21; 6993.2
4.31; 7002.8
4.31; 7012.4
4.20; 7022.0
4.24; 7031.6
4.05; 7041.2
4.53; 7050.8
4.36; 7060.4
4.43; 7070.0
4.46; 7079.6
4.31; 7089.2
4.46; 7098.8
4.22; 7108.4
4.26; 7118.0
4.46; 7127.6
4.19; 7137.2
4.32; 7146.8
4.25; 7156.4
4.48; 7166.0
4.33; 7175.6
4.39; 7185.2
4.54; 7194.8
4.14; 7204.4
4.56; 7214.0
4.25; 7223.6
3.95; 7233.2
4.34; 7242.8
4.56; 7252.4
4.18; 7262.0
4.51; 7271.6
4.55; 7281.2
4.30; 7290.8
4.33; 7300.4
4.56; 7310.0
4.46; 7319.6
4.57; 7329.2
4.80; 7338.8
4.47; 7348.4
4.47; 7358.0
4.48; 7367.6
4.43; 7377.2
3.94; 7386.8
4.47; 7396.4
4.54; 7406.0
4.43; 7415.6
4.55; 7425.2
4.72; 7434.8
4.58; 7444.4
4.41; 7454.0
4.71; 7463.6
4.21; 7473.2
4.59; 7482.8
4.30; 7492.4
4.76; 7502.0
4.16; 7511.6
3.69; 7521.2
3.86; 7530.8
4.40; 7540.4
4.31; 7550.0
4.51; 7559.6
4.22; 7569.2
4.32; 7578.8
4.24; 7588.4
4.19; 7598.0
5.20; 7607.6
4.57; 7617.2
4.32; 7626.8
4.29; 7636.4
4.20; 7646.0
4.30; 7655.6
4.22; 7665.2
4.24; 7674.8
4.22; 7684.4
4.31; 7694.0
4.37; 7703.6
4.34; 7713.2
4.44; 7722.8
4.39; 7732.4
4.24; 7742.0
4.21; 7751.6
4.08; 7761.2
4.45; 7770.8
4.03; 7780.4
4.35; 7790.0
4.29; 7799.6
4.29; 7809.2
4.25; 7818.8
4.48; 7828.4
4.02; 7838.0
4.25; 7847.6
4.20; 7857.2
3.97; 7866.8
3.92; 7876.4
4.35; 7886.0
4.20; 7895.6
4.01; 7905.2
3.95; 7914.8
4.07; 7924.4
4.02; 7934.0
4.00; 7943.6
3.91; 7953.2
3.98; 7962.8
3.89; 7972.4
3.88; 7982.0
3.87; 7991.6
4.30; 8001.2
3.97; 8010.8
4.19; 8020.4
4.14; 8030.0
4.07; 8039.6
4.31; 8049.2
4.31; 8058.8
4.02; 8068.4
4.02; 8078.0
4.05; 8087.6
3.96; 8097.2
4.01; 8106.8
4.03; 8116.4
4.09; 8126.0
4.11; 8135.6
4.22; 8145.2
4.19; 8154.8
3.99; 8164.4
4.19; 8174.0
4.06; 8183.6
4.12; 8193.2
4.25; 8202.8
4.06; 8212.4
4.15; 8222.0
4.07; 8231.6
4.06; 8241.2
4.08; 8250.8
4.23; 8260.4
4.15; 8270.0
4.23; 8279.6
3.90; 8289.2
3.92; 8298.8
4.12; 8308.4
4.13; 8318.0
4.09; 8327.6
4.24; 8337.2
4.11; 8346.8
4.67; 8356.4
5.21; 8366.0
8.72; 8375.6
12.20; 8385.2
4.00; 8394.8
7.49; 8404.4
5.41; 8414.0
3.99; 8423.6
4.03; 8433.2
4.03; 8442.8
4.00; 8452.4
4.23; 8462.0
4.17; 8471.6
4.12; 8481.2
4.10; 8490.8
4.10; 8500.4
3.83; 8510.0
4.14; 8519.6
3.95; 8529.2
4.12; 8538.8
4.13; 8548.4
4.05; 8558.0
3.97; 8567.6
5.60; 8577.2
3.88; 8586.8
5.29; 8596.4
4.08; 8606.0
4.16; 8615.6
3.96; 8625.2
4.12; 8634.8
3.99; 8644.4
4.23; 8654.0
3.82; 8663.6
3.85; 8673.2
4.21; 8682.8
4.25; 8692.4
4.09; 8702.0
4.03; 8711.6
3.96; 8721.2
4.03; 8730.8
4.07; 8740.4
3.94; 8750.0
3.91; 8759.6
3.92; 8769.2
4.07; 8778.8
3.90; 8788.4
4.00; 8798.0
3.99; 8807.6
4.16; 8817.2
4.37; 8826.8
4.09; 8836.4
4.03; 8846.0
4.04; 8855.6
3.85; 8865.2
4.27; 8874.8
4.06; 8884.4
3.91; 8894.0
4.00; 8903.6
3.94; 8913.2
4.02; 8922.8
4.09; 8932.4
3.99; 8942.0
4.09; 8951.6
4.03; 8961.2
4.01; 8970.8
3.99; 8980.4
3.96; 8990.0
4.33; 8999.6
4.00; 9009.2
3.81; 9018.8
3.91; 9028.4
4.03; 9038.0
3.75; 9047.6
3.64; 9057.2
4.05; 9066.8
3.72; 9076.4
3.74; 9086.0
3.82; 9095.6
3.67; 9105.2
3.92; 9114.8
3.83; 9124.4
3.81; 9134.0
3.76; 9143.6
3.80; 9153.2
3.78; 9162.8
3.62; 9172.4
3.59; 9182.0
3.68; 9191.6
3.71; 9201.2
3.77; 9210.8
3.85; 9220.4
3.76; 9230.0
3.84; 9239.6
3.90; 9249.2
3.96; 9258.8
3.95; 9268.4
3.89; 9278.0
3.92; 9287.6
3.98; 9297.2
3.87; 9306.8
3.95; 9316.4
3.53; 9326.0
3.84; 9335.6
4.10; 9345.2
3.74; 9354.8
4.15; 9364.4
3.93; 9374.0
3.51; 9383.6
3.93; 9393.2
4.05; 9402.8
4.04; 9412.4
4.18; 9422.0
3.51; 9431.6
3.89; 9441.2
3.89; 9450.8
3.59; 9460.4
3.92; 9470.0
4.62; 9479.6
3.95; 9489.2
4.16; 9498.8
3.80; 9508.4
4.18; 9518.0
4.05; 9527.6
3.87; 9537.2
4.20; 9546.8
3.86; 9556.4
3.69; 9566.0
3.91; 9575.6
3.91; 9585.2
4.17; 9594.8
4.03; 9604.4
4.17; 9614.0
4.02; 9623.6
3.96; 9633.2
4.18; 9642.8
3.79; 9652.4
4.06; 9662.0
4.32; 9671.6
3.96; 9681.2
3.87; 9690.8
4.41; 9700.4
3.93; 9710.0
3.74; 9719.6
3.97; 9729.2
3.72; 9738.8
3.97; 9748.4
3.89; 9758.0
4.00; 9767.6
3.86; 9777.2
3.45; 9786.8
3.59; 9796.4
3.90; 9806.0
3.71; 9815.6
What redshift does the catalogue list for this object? 0.28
